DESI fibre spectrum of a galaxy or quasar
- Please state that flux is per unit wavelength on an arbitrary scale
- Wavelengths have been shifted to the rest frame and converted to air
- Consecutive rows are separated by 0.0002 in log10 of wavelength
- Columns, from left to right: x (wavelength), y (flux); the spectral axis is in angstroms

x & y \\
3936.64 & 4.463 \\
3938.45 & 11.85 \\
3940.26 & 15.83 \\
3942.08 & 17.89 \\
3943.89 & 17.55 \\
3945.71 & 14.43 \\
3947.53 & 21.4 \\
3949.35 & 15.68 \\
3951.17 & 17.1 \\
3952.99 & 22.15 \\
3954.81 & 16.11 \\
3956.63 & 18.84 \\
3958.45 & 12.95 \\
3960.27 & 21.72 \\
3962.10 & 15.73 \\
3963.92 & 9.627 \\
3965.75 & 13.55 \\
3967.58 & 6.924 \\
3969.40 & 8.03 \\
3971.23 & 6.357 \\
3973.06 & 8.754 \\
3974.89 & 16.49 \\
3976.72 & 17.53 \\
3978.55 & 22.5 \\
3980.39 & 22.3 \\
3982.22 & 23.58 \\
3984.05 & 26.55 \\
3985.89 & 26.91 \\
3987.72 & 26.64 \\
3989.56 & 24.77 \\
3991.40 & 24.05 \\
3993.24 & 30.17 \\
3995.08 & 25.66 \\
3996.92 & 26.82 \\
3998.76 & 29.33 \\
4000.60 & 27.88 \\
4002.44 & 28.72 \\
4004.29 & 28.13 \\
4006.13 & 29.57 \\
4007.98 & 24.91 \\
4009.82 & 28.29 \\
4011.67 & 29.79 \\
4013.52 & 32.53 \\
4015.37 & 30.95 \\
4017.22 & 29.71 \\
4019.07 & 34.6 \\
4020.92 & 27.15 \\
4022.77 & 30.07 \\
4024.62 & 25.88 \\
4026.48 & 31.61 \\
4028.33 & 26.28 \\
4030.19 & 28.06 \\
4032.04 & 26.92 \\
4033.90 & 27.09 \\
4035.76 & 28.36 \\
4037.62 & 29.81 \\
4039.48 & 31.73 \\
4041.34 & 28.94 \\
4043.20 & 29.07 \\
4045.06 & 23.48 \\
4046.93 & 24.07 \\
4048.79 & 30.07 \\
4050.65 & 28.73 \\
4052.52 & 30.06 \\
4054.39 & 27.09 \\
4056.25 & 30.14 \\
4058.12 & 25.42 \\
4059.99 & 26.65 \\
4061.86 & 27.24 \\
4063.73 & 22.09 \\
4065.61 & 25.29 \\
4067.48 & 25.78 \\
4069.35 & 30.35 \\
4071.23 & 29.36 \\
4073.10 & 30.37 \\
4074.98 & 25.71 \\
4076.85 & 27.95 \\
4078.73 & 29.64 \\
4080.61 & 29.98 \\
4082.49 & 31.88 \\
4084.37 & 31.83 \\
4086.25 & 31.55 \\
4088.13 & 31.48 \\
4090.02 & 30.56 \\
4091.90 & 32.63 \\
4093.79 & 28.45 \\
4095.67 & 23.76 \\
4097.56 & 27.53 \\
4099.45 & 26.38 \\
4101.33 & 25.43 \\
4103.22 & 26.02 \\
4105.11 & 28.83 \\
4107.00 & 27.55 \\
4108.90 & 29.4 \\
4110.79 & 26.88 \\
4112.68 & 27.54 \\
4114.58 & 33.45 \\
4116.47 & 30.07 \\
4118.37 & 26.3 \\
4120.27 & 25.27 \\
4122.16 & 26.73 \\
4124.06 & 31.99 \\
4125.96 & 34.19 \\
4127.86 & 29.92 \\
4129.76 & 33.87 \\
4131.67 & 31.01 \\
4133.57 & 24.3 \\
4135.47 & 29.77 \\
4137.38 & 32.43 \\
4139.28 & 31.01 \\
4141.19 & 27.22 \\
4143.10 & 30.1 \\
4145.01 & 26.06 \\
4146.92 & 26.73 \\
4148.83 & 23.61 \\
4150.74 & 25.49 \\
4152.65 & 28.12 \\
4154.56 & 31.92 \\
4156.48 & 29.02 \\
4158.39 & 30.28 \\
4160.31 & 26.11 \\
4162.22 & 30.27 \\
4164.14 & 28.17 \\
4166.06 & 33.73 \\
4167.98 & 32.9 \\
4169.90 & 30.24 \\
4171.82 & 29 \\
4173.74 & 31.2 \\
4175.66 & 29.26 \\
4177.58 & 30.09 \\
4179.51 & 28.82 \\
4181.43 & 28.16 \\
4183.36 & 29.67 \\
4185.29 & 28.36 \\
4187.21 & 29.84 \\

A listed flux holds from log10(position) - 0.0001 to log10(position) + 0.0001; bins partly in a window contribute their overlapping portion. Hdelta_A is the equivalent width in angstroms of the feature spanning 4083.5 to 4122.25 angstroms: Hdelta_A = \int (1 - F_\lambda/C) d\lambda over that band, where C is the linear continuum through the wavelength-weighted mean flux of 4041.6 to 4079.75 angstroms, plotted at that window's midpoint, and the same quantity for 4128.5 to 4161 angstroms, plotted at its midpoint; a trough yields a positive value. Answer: -0.6 angstroms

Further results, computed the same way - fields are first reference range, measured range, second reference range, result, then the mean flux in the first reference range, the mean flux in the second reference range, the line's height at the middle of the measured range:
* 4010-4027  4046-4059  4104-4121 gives 0.68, 30.1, 28.4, 29.5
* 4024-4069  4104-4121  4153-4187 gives 0.22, 27.5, 29.8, 28.8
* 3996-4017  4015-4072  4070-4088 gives 2.47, 28.8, 29.9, 29.4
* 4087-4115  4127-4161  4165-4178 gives 1.32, 28.3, 30.9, 29.9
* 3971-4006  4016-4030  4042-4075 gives -2.06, 23.8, 27.3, 25.5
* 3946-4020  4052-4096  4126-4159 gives -4.36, 22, 29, 26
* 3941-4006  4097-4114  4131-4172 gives -0.50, 19.9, 29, 26.6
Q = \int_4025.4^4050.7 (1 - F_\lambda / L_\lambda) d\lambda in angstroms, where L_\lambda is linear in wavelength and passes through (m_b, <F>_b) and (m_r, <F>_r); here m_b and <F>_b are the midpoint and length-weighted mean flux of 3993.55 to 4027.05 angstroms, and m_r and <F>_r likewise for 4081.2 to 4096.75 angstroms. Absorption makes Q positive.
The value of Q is 1.11 angstroms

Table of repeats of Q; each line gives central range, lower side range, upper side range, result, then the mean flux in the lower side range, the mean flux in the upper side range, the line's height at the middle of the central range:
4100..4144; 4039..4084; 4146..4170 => -0.8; 28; 28.9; 28.6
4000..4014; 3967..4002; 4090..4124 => -3.7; 21.4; 28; 22.6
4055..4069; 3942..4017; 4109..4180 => -0.5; 21.3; 29.3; 25.3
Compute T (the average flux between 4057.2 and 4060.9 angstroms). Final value 26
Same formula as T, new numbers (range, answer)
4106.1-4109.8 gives 28.4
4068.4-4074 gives 30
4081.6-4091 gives 31.5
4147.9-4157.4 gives 27.6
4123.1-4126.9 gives 33.1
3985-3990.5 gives 26.1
